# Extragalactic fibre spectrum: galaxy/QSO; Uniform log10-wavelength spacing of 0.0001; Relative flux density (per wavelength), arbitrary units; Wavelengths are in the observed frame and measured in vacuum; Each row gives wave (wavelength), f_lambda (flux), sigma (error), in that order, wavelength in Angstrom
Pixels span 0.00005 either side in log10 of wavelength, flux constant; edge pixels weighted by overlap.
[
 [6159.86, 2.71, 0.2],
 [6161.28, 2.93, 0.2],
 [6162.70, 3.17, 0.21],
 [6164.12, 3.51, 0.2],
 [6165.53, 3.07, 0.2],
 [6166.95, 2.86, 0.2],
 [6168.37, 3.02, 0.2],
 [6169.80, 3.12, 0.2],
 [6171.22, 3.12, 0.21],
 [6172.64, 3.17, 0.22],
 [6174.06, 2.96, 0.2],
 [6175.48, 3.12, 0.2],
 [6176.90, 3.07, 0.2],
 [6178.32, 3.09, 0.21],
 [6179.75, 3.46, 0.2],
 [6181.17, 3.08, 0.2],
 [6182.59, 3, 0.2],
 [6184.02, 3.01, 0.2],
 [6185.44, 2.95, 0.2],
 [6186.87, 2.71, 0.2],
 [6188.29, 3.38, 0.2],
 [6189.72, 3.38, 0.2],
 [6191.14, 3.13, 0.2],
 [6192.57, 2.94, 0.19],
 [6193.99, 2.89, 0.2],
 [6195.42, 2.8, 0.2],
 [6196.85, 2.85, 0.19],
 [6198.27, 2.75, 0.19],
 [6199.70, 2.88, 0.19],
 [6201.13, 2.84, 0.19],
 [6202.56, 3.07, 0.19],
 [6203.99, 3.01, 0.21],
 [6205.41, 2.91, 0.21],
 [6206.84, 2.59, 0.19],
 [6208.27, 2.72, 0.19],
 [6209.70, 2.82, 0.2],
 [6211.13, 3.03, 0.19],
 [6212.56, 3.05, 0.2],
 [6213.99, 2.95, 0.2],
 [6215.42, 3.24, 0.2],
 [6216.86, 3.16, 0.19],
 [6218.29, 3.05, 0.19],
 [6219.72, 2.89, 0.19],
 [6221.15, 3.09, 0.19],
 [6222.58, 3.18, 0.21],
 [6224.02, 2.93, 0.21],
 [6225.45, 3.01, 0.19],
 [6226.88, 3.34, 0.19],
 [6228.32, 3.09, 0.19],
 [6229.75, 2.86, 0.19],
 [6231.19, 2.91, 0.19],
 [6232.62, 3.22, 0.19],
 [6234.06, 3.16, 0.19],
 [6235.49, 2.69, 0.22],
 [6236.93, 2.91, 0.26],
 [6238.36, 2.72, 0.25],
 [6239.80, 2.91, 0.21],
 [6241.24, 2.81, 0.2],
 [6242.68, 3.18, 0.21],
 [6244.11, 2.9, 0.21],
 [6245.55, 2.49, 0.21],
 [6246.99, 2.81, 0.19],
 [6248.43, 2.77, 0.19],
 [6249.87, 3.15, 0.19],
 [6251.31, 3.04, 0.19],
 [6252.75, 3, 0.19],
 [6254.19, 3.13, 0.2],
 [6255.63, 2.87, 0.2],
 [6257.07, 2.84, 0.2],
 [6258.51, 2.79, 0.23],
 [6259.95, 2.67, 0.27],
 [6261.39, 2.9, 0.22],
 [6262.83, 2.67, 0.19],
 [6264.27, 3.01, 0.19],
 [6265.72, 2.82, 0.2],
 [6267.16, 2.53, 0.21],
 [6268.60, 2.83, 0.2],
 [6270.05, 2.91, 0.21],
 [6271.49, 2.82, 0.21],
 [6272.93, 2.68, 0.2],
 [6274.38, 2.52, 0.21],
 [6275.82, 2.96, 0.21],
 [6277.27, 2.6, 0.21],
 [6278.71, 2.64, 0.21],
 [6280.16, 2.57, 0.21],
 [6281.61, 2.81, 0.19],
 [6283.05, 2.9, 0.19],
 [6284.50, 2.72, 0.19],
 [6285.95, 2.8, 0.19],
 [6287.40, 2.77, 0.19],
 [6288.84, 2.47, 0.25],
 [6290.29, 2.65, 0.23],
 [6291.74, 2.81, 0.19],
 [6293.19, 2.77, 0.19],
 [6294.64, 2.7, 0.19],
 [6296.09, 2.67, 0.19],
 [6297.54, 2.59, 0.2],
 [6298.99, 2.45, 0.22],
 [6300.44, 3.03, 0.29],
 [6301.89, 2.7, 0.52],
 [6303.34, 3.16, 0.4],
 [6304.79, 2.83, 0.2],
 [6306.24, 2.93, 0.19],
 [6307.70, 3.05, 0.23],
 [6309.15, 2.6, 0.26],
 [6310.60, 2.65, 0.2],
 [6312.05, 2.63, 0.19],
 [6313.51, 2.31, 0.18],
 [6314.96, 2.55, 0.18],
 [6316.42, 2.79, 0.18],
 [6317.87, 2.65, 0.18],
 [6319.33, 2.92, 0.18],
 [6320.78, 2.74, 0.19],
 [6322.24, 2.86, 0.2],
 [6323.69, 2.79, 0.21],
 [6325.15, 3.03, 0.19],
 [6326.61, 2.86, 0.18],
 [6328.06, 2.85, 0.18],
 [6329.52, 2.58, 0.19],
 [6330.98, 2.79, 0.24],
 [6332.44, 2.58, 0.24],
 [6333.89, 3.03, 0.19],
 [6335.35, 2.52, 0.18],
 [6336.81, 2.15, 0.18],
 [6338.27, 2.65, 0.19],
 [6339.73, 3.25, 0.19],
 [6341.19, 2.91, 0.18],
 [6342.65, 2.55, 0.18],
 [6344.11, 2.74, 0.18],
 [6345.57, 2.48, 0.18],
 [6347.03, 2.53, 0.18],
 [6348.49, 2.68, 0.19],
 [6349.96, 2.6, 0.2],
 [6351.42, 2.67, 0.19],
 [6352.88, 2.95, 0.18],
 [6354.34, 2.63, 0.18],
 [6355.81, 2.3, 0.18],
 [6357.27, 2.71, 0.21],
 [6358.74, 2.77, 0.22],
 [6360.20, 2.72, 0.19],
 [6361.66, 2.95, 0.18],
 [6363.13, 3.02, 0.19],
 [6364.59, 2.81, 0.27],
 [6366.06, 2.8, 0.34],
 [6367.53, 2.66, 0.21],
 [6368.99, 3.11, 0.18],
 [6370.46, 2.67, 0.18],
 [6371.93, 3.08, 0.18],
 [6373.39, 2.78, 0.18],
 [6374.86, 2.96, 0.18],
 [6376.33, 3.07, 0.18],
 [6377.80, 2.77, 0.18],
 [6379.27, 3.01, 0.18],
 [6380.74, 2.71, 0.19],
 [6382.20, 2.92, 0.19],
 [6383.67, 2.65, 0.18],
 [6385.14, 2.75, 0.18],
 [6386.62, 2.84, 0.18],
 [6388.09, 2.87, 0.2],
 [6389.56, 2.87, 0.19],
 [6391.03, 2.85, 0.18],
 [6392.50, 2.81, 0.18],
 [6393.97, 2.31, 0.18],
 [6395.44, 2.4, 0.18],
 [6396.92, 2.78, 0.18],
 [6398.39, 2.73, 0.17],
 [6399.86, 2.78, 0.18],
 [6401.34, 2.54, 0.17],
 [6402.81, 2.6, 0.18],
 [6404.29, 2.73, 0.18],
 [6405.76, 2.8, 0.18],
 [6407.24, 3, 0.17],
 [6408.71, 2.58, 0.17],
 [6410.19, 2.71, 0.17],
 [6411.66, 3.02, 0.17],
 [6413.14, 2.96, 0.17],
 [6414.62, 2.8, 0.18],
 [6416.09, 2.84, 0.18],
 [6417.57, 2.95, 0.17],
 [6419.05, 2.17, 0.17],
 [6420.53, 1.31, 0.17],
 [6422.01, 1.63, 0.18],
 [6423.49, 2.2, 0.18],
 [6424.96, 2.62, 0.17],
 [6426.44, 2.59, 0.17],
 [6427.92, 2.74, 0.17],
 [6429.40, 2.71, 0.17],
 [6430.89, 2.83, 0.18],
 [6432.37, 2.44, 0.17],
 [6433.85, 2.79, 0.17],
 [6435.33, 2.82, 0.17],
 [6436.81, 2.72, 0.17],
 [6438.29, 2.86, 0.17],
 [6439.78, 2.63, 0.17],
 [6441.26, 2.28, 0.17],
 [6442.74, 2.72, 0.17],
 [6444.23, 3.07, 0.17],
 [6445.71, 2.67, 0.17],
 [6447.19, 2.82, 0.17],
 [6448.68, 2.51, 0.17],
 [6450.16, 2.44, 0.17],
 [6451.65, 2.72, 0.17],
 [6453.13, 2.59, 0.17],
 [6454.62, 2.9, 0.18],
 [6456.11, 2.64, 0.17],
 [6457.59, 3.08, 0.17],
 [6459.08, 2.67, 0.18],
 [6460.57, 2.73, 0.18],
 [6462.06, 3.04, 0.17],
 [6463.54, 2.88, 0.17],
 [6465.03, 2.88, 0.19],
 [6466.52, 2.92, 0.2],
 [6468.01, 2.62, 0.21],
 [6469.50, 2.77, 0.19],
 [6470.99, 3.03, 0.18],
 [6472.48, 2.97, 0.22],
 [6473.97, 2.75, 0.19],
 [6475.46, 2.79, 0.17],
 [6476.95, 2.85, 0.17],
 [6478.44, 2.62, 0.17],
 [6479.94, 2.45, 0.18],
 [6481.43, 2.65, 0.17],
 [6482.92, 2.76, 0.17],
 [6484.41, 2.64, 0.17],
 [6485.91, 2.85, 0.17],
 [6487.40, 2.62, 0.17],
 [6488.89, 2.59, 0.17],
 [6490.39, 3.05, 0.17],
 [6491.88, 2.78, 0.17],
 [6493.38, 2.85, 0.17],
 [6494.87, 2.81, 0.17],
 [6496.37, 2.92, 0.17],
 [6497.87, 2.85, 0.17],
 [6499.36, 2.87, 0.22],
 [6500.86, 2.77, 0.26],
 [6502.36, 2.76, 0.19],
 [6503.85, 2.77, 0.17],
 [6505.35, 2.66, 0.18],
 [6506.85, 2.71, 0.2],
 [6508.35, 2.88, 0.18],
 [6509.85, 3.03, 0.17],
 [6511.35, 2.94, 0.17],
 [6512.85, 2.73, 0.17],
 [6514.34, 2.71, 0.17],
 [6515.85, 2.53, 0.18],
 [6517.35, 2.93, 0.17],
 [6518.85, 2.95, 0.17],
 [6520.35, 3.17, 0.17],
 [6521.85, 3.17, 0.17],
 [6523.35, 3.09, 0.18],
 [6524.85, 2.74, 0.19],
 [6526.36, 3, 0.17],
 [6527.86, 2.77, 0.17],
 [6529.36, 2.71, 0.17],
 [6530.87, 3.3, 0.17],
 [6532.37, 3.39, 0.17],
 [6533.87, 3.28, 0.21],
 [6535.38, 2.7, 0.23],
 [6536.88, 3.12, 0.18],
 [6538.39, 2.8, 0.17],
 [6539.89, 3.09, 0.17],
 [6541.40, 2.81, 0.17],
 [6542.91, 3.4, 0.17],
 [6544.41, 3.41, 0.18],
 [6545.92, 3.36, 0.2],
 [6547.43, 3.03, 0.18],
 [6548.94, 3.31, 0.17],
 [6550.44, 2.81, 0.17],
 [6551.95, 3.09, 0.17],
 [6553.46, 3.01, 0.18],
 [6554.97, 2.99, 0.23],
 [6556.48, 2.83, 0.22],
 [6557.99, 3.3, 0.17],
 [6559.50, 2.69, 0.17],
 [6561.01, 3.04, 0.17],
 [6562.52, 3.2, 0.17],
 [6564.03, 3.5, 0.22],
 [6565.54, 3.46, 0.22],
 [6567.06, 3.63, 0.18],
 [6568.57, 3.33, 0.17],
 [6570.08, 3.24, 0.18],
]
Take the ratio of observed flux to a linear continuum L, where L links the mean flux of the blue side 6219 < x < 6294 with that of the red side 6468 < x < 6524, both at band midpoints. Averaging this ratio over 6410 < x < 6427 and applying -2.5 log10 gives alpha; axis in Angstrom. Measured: 0.14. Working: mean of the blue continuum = 2.86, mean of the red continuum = 2.82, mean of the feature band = 2.48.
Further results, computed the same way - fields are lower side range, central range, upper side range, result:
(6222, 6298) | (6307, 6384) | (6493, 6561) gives 0.05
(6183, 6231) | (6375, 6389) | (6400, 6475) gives -0.03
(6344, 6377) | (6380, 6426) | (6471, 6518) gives 0.05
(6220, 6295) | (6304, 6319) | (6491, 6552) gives 0.06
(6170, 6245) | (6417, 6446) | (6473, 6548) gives 0.15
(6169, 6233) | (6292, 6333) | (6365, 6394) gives 0.06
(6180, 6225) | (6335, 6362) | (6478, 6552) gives 0.11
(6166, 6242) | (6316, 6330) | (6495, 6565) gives 0.07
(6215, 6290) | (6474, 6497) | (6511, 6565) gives 0.10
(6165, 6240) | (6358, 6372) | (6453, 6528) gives 0.02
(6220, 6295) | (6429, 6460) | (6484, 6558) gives 0.08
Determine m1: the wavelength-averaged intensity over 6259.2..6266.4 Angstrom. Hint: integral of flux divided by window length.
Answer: 2.81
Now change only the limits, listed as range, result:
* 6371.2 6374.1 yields 2.94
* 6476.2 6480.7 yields 2.64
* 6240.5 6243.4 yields 3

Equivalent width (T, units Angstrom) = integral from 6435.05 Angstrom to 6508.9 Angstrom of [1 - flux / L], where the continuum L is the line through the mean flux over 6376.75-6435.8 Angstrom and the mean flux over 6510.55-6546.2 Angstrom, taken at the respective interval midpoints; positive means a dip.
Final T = 2.1 Angstrom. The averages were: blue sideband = 2.66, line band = 2.76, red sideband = 3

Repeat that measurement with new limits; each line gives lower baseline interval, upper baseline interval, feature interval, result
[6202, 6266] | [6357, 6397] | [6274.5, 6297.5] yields 1.4 Angstrom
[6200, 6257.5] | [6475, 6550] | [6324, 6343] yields 1.2 Angstrom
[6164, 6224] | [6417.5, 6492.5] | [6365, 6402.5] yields -0.3 Angstrom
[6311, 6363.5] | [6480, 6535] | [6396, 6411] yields 0.3 Angstrom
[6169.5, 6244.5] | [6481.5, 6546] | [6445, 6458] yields 1.0 Angstrom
